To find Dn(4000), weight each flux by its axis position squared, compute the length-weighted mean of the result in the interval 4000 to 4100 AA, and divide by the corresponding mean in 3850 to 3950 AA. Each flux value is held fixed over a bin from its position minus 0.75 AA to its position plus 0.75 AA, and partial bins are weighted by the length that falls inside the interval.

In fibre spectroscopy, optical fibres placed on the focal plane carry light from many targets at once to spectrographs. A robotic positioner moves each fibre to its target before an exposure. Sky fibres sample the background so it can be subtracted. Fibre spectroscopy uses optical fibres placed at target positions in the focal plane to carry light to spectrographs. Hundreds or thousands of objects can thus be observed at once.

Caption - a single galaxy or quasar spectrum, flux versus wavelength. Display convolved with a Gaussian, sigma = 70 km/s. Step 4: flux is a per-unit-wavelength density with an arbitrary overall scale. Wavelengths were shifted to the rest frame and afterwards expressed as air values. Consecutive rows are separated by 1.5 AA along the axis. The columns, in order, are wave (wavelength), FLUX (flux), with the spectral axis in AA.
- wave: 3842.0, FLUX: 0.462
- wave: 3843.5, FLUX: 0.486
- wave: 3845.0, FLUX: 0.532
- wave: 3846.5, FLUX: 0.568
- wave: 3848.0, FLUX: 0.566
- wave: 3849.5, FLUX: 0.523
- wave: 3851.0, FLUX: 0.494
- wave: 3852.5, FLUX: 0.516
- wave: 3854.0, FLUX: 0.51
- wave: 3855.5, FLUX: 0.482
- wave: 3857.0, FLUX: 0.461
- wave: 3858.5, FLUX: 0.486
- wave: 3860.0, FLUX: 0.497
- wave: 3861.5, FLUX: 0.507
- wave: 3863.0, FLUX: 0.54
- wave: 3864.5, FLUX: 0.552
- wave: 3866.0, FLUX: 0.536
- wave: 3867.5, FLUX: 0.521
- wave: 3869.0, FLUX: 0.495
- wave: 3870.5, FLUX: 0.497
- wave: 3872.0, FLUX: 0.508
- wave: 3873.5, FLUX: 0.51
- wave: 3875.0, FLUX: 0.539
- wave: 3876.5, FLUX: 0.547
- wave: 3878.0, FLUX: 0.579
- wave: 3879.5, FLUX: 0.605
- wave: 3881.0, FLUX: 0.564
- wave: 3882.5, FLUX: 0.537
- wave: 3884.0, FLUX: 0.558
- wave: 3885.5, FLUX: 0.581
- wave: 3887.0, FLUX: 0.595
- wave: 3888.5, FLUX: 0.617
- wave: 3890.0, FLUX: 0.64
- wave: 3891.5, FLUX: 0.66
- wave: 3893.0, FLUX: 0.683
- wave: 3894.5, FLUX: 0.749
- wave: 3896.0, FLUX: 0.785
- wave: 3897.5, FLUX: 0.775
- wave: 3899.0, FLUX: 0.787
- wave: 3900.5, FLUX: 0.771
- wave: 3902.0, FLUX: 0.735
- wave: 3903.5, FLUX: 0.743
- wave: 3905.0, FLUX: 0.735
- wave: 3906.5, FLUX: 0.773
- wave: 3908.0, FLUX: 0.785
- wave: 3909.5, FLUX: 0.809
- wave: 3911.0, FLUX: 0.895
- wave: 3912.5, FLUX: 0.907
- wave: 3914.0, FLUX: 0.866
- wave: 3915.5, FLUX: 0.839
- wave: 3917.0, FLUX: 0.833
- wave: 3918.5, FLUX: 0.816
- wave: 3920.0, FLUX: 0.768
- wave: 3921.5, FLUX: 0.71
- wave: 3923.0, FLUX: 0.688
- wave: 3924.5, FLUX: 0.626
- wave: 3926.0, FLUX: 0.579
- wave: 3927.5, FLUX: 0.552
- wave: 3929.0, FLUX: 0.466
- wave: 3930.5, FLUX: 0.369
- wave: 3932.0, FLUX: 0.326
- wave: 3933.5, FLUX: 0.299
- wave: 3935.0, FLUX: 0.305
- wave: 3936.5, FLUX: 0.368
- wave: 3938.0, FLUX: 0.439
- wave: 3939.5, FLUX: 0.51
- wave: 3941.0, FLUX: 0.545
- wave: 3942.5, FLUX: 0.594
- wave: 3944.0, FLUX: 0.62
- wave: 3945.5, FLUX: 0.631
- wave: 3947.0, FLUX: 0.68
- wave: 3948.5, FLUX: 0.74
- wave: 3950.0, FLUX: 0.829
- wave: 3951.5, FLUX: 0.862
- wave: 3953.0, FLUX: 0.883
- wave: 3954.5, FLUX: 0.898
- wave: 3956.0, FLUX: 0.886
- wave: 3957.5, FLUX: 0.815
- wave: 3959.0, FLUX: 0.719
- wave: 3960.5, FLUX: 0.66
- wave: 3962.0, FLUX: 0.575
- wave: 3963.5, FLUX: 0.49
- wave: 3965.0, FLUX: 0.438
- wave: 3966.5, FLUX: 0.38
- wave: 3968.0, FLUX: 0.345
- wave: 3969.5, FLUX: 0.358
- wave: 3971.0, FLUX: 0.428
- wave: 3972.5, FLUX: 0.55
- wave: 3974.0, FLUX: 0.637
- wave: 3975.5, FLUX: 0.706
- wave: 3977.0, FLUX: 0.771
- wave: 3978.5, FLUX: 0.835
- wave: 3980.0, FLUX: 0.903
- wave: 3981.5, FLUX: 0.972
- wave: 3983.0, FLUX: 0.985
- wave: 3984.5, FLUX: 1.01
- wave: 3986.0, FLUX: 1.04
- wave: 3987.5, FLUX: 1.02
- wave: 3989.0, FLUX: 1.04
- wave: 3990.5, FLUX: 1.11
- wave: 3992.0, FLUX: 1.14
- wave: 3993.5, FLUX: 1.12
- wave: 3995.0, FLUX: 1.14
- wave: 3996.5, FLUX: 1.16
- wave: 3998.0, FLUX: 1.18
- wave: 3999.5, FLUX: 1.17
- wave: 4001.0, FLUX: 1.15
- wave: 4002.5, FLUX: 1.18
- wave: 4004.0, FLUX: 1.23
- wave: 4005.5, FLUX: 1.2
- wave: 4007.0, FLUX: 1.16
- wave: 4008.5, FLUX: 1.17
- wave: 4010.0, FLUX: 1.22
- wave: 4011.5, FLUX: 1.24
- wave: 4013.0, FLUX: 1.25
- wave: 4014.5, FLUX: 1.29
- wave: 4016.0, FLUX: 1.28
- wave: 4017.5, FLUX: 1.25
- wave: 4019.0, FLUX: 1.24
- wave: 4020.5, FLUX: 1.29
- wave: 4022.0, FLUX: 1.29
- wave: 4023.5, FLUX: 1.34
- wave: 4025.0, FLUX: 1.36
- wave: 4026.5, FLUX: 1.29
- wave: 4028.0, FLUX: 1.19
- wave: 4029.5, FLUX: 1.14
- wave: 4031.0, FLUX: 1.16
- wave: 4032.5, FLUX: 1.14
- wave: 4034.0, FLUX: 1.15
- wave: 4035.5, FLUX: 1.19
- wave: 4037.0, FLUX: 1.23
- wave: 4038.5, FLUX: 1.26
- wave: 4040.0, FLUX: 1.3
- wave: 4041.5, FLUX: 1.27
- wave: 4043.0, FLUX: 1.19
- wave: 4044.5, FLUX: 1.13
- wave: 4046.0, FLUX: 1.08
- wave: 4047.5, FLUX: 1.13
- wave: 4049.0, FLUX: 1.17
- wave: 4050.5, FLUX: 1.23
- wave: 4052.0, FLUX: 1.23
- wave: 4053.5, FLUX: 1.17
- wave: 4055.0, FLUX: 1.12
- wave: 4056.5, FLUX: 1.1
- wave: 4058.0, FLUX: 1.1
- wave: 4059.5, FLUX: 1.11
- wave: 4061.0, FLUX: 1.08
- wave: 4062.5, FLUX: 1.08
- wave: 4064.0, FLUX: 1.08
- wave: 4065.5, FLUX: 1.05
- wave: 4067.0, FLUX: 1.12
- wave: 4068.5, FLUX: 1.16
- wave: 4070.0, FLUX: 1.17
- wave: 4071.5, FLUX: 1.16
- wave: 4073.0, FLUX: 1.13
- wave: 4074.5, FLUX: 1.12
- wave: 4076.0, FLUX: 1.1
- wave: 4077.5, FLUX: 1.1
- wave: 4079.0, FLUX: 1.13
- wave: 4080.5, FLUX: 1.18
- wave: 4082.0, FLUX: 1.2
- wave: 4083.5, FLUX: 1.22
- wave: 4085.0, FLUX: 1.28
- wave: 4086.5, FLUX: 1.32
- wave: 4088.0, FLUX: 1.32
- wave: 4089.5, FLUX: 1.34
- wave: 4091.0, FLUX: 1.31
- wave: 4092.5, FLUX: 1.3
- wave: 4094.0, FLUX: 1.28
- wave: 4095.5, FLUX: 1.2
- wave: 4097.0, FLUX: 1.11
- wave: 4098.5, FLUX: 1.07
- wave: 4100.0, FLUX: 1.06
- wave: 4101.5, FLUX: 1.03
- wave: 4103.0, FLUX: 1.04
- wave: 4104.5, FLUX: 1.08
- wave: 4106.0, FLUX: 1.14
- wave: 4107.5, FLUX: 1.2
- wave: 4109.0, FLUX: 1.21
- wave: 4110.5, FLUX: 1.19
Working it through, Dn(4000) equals 2.1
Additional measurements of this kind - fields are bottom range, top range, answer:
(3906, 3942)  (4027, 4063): 1.98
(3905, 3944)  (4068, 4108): 2.03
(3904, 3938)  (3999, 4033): 2.00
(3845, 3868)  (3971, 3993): 1.84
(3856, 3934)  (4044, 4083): 1.95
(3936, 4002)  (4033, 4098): 1.58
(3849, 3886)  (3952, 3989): 1.46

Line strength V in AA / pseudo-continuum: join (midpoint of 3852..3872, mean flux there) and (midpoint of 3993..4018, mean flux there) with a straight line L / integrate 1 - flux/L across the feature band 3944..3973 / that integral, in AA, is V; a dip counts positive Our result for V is 9.7 AA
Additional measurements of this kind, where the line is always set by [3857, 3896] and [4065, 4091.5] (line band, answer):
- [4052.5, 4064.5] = 0.2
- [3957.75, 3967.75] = 3.4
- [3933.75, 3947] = 4.5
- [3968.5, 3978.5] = 3.2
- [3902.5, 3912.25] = -1.9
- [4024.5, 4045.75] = -3.1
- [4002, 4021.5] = -4.9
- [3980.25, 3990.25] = -1.2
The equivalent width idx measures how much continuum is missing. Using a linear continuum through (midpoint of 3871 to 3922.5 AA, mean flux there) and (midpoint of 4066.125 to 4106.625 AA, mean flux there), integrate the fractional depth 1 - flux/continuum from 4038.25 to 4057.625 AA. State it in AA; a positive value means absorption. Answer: -1.9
